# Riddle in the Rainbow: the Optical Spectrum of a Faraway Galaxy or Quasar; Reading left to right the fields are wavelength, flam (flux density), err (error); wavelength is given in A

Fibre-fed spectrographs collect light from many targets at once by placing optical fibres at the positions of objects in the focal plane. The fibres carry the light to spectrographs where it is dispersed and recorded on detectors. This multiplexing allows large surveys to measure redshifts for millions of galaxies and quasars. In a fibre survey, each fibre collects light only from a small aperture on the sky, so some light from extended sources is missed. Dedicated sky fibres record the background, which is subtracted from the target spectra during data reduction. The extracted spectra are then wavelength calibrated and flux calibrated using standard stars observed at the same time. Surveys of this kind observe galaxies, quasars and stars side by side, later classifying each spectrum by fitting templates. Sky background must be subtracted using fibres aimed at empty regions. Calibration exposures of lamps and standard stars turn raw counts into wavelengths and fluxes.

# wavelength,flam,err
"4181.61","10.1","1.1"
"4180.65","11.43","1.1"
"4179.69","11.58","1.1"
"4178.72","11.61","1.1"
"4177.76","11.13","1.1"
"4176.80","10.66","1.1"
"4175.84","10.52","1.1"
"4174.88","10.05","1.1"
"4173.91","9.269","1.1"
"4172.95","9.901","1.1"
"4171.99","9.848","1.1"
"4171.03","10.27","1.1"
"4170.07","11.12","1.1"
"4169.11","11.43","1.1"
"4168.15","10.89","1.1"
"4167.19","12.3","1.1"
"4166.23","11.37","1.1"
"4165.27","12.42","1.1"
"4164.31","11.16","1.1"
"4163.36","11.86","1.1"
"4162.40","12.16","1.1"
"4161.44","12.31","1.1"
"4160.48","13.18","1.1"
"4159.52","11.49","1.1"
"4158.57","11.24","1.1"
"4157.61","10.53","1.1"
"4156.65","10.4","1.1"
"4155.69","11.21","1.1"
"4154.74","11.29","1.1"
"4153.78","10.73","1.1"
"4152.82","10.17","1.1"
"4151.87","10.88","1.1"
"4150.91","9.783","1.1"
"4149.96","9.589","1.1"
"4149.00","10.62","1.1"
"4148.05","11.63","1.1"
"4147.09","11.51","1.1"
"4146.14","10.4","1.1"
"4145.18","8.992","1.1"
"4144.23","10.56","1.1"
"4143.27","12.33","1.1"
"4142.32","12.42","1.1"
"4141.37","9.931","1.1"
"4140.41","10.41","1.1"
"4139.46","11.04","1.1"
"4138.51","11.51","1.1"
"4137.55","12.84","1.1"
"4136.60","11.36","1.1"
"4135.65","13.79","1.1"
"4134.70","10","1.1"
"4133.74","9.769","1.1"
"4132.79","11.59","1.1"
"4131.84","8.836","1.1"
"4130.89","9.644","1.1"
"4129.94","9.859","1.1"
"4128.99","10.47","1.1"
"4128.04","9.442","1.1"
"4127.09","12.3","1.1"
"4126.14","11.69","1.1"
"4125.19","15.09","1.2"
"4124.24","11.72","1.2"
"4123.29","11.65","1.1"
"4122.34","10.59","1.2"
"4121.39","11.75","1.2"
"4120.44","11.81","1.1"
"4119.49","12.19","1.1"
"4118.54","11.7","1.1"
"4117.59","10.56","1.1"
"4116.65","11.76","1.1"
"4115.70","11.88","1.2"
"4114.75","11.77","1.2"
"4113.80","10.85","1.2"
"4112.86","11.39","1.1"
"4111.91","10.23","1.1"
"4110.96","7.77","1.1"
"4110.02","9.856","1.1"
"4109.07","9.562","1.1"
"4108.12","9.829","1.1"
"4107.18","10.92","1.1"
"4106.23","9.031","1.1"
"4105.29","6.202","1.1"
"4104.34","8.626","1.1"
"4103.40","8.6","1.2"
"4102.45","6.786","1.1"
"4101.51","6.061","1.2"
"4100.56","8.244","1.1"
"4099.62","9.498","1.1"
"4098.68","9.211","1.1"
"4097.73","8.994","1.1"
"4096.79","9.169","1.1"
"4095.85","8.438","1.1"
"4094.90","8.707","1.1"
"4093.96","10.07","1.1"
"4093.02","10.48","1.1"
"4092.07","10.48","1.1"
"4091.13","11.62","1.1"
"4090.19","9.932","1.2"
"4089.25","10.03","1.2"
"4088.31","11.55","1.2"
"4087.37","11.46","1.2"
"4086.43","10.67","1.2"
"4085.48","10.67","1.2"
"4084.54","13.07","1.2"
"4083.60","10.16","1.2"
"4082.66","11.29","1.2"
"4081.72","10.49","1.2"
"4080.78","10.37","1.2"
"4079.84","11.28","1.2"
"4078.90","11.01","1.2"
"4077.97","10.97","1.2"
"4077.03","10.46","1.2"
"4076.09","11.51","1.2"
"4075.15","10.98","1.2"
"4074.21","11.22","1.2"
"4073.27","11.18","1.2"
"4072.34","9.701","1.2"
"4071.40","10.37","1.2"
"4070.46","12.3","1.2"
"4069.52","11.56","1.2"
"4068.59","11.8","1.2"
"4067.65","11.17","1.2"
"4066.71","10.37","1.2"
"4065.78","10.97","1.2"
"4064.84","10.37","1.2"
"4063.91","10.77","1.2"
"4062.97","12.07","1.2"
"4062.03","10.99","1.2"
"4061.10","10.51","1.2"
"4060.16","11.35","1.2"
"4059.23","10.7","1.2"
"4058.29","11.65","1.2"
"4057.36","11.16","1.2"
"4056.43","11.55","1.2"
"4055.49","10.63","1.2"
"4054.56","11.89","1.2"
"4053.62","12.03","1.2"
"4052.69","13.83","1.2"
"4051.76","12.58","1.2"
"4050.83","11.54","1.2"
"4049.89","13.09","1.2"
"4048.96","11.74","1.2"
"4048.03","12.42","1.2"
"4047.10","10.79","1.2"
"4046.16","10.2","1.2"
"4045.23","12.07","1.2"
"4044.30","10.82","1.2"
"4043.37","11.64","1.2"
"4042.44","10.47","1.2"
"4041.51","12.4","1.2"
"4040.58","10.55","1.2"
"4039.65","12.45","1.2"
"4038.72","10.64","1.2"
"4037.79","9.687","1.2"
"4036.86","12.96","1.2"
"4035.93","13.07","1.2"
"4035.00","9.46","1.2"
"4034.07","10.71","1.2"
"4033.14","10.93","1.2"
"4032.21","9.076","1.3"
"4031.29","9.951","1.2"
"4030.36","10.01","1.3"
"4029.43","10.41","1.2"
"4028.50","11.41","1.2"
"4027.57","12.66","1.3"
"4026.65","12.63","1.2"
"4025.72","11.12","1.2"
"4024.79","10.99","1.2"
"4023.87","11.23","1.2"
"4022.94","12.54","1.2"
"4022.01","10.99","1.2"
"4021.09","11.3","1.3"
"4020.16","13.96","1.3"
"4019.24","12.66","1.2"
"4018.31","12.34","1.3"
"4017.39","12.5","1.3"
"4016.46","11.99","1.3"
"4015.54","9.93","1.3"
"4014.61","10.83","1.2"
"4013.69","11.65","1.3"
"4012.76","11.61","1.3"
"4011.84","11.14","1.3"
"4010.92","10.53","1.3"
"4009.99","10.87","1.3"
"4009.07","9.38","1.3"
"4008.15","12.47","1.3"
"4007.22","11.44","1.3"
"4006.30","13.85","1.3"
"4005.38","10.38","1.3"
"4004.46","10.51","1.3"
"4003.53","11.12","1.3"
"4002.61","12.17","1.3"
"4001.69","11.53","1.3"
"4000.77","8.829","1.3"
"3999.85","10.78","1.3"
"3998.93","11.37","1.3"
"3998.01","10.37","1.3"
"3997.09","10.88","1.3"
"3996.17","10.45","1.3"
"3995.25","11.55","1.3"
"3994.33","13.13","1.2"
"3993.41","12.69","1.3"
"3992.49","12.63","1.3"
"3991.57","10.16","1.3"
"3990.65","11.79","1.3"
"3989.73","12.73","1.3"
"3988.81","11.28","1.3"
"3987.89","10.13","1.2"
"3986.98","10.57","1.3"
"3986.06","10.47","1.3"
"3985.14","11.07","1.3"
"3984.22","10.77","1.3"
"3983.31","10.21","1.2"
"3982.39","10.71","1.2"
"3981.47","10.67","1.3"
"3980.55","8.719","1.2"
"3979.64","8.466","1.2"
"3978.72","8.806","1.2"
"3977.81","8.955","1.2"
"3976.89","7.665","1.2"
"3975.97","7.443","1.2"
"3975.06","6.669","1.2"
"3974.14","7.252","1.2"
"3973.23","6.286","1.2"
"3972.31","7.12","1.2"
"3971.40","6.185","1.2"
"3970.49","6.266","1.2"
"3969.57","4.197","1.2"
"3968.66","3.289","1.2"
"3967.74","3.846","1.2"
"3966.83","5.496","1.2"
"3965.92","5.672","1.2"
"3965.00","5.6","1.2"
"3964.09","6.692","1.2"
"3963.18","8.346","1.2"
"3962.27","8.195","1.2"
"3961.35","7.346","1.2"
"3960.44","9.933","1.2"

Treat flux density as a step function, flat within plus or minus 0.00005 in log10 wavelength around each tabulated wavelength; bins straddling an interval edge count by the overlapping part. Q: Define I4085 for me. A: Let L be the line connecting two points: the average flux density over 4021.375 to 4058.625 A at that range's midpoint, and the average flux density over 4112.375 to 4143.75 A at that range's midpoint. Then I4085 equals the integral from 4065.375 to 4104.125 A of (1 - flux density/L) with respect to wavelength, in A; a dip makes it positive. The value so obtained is 3.6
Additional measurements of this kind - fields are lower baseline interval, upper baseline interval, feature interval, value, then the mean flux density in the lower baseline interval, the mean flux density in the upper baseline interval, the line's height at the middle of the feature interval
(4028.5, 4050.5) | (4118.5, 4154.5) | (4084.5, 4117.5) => 3.88 A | 11.1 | 11.1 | 11.1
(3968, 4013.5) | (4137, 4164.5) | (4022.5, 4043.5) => -1.88 A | 9.94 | 11.1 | 10.2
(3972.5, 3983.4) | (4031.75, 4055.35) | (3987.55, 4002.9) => -3.55 A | 8.39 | 11.5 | 9.2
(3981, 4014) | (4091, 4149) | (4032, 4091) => -2.39 A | 11.2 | 10.4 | 10.8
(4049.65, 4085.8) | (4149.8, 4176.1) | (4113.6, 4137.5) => -0.46 A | 11.3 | 11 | 11.1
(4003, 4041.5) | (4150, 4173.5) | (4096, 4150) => 3.55 A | 11.3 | 11.1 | 11.2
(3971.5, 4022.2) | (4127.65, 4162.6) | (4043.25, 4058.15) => -1.42 A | 10.6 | 10.9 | 10.7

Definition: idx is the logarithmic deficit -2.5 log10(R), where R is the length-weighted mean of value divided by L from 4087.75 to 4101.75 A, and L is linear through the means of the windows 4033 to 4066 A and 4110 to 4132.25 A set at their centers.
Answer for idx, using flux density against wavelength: 0.17 mag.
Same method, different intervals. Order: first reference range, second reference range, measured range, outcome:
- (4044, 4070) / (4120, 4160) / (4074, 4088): 0.03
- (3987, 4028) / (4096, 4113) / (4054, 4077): -0.13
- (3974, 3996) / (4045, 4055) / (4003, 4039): -0.01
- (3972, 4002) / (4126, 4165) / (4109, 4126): -0.04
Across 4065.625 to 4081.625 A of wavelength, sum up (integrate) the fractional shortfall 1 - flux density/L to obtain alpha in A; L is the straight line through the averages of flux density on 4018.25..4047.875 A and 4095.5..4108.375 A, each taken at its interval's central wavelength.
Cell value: -2.2 A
